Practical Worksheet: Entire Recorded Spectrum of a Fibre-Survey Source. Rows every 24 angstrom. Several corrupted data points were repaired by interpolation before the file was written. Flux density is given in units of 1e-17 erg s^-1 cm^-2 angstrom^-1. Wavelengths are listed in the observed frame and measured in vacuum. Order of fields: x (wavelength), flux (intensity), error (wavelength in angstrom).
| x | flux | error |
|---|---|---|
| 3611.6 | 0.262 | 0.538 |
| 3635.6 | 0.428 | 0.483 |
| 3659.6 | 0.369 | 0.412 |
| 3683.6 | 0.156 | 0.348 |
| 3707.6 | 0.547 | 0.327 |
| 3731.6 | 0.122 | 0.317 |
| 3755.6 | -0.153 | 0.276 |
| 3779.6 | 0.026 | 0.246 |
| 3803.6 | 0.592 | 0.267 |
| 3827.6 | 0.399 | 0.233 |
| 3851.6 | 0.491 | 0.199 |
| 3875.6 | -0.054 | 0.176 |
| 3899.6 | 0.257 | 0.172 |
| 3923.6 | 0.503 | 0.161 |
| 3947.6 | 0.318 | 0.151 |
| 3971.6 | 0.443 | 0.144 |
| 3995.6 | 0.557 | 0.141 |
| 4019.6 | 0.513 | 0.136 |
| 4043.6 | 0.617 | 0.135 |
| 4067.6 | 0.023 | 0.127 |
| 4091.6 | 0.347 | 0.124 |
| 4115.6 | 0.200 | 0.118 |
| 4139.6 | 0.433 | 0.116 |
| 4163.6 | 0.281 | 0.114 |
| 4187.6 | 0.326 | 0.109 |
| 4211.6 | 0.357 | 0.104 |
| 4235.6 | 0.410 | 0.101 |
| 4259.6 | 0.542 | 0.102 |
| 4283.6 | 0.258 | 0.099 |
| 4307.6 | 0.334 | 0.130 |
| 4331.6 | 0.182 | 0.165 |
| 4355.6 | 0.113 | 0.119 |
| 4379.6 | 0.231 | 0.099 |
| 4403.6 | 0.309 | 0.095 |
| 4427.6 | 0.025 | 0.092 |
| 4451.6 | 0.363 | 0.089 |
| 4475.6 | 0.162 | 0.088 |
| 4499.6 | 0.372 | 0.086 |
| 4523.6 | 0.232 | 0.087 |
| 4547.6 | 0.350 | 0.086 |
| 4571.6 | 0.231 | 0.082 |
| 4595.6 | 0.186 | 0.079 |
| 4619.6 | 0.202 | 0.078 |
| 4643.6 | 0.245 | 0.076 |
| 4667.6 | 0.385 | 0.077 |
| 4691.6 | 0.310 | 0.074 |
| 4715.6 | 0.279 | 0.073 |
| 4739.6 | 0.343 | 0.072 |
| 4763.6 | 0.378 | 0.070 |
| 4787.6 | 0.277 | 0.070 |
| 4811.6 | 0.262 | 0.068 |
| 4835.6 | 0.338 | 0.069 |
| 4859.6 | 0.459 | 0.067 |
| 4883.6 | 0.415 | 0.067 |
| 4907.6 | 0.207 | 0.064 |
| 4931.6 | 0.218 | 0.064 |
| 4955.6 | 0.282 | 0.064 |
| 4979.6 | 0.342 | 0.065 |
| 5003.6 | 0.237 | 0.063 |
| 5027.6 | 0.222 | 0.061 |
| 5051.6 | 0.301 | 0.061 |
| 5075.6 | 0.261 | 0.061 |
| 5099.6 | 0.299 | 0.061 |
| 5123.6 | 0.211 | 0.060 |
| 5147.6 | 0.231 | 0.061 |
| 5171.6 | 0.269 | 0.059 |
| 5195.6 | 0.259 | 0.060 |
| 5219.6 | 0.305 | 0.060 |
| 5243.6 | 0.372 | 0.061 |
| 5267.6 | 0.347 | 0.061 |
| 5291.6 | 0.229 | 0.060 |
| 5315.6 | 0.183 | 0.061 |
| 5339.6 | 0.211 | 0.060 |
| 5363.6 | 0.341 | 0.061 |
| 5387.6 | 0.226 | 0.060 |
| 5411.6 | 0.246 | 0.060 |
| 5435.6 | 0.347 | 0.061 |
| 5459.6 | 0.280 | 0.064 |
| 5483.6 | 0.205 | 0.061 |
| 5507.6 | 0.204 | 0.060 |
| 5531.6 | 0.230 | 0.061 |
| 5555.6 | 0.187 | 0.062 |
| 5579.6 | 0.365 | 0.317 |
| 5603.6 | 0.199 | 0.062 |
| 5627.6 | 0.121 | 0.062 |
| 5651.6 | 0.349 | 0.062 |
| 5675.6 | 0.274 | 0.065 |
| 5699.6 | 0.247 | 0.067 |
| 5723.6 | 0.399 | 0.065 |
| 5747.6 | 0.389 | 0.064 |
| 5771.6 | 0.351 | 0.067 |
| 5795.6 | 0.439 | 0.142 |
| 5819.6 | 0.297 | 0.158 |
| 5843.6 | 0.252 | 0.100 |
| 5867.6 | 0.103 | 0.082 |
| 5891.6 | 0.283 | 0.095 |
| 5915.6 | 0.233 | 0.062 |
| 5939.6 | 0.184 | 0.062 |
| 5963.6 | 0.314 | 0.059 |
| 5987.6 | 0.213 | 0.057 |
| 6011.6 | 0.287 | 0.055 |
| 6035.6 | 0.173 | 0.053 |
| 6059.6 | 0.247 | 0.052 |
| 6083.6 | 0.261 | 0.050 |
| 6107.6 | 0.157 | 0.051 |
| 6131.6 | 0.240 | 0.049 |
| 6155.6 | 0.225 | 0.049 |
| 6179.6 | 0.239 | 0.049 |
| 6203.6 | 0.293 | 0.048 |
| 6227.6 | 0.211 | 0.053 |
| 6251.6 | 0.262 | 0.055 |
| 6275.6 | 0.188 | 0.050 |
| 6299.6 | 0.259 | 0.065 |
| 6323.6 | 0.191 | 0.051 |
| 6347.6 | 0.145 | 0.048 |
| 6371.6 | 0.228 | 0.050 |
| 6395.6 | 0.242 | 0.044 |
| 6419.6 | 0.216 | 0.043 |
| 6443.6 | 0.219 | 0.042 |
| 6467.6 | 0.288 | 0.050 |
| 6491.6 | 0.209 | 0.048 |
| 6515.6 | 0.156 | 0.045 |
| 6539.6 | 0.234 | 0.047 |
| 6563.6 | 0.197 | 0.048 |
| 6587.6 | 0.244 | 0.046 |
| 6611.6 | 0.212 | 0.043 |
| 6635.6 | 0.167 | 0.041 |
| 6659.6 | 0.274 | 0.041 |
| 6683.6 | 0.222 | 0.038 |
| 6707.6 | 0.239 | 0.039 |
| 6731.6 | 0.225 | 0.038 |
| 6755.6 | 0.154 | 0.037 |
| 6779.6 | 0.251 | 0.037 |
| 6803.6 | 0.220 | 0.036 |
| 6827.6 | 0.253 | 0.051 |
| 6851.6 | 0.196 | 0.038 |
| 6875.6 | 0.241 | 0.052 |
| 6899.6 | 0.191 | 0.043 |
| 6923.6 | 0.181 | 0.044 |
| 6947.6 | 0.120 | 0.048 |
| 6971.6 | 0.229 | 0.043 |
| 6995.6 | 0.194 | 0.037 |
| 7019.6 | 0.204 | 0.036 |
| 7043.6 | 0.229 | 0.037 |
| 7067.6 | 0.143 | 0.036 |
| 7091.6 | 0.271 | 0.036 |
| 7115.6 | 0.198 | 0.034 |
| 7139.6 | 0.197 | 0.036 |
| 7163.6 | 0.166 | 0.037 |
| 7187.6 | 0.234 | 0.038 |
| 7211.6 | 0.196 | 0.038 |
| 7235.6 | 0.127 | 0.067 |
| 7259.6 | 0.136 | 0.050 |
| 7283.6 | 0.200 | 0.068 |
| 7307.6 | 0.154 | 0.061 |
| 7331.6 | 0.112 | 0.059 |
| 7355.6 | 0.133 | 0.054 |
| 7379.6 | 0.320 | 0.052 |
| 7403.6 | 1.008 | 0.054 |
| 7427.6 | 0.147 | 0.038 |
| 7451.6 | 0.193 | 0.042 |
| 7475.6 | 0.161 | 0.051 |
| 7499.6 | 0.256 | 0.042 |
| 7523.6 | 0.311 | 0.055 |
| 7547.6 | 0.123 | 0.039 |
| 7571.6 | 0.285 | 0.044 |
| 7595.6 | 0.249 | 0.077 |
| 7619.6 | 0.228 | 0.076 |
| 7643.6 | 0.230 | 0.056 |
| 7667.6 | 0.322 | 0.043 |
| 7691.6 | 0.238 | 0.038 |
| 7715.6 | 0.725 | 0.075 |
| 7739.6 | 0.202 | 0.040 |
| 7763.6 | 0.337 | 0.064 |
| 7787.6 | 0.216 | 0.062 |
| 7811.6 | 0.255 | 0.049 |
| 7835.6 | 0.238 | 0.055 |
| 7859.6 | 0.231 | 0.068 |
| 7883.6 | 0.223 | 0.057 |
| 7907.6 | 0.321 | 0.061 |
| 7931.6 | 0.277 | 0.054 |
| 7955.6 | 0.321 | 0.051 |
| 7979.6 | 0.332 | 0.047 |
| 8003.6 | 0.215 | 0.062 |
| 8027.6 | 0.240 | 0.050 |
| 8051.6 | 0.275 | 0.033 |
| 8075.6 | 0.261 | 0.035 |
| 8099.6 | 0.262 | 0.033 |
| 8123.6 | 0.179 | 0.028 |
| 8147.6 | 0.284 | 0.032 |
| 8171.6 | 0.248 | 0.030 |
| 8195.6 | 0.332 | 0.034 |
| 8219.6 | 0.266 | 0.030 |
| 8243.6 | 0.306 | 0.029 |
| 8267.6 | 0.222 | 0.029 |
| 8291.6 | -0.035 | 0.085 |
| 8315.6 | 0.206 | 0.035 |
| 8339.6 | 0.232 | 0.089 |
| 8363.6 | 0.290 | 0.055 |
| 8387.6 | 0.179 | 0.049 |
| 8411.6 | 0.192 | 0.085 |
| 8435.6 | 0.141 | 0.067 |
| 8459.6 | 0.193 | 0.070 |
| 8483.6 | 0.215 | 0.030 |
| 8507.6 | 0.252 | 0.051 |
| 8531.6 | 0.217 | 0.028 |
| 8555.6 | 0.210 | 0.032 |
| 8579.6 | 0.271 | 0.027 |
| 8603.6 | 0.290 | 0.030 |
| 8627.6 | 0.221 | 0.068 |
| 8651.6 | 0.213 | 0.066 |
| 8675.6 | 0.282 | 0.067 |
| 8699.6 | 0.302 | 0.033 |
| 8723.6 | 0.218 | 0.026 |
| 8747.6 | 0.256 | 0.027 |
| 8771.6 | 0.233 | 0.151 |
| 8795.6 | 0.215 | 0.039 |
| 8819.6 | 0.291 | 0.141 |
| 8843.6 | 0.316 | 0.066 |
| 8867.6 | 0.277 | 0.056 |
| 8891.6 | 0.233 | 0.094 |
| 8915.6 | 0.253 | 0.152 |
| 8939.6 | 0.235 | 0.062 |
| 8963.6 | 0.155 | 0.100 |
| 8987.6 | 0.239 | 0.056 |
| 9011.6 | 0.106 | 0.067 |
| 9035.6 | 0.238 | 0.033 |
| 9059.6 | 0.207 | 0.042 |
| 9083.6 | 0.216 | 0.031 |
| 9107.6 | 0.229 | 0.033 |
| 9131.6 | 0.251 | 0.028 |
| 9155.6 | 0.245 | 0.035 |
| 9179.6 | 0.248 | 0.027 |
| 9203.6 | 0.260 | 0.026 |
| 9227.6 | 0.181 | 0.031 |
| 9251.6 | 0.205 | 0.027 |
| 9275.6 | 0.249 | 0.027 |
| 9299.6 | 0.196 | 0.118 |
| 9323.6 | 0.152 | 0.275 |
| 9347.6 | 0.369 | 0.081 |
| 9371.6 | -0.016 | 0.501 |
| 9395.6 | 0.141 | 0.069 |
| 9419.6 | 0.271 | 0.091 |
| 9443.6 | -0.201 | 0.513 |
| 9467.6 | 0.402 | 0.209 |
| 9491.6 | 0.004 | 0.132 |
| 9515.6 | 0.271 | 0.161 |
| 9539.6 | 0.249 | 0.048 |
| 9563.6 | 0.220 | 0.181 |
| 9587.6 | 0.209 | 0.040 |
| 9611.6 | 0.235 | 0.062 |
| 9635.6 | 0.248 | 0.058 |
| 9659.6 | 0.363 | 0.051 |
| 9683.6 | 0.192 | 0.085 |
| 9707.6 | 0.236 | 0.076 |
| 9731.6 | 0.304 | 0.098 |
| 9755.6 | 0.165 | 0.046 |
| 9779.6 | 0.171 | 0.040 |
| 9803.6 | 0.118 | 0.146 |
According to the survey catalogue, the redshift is 0.984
